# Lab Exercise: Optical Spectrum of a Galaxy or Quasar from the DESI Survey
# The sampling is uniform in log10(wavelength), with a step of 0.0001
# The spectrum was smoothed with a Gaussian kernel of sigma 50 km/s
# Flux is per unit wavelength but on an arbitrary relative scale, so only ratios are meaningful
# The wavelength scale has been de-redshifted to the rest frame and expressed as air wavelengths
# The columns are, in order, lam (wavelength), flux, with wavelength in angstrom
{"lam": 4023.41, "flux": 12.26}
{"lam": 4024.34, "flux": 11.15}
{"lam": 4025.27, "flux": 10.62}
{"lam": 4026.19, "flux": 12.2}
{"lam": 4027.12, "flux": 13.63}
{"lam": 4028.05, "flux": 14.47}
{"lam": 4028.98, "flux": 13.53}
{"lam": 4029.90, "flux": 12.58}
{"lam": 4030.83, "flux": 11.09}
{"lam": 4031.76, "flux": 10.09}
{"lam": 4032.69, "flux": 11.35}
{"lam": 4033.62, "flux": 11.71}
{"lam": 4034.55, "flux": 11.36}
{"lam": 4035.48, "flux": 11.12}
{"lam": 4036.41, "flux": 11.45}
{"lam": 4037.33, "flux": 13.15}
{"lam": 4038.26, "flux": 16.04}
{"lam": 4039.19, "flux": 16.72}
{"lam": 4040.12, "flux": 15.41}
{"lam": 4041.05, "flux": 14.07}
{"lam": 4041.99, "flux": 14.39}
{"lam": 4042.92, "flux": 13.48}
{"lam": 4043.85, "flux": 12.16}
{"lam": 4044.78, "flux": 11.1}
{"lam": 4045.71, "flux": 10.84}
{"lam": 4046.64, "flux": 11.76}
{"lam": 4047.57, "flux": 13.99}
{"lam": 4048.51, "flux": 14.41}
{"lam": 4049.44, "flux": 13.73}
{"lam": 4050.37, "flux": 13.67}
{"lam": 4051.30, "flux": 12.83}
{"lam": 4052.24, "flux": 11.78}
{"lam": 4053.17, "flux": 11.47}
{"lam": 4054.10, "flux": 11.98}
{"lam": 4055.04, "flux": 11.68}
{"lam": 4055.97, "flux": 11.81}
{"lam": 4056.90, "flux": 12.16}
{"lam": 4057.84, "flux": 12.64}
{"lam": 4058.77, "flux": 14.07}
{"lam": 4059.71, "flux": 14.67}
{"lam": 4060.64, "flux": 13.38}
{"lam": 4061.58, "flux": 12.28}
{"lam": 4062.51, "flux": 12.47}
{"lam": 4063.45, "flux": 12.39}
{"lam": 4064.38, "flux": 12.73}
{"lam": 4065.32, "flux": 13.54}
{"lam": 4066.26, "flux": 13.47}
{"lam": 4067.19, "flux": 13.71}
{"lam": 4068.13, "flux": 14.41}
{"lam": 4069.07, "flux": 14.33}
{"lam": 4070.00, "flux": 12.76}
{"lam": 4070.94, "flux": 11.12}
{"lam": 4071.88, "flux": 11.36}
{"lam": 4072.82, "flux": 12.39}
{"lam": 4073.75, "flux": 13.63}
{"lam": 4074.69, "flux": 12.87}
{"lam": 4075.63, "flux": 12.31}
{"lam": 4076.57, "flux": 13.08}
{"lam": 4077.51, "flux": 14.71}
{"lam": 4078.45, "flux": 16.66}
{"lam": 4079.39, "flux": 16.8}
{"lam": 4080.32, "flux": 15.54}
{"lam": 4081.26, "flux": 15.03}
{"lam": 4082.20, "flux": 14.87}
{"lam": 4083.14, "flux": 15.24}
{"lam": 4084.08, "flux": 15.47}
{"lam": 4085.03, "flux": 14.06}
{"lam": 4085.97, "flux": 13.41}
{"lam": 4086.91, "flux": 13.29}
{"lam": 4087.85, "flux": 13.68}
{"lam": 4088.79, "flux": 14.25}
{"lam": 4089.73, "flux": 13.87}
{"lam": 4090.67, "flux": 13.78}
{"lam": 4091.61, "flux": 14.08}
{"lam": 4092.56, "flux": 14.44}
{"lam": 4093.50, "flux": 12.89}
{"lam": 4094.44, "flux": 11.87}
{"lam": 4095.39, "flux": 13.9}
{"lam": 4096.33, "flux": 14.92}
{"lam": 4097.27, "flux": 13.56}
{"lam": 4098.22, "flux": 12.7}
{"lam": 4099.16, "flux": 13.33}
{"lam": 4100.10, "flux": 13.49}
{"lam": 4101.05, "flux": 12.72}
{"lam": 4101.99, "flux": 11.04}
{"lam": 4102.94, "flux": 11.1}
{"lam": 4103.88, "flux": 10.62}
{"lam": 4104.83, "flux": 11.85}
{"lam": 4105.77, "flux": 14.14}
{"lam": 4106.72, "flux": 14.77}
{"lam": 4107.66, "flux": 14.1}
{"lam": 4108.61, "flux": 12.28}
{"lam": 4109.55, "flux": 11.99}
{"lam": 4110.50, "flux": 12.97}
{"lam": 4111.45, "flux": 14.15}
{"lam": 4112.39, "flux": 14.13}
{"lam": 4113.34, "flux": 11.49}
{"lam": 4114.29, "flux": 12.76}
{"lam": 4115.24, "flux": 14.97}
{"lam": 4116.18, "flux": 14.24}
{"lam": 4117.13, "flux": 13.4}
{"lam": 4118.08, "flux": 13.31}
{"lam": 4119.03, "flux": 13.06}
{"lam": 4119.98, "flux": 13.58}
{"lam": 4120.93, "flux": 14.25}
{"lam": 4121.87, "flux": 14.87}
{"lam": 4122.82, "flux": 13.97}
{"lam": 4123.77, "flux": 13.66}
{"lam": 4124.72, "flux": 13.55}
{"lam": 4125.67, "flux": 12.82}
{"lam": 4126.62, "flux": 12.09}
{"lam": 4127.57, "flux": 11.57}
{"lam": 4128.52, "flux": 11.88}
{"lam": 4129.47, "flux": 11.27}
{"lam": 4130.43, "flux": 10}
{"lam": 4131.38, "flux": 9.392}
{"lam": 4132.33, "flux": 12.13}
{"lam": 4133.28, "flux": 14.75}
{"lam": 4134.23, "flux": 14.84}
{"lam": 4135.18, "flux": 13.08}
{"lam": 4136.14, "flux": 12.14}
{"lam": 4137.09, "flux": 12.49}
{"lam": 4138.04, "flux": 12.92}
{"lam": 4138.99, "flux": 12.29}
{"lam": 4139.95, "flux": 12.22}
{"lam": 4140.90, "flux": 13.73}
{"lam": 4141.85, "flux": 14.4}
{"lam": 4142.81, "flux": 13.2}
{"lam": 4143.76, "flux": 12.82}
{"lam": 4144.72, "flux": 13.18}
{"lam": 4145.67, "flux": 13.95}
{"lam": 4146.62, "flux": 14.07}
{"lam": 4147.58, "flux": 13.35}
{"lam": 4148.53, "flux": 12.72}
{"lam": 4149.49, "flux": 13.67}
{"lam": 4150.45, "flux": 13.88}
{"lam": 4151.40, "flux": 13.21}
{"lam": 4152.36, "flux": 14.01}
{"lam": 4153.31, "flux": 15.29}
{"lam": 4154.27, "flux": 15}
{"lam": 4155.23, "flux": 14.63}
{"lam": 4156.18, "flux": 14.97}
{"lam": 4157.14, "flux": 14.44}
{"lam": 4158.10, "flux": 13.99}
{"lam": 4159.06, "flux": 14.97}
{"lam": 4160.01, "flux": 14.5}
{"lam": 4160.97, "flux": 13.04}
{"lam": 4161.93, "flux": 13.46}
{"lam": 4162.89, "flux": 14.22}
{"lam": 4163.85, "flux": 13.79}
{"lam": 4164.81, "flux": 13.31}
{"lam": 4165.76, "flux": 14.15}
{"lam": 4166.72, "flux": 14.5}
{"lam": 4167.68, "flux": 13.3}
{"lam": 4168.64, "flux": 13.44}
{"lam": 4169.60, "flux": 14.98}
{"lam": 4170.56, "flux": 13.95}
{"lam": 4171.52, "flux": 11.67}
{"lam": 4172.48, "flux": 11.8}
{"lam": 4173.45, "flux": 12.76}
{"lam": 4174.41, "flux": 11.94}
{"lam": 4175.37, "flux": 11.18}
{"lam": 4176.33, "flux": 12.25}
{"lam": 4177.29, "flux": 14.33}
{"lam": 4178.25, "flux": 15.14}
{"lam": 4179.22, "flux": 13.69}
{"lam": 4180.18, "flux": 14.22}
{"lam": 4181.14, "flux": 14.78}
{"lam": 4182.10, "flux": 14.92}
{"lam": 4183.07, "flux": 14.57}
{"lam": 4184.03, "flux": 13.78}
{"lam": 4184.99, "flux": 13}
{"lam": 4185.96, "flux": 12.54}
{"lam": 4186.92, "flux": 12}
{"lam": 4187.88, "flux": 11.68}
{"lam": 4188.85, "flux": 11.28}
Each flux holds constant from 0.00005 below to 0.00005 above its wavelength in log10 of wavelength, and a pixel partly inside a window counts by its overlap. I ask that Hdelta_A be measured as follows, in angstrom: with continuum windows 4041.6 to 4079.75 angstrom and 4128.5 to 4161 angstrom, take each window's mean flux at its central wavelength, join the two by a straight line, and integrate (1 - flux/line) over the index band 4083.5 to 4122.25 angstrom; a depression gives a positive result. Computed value -0.6 angstrom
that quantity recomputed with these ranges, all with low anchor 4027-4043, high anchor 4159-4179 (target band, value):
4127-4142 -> 1.1 angstrom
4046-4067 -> 0.4 angstrom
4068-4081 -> -0.5 angstrom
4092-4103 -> 0.1 angstrom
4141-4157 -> -0.6 angstrom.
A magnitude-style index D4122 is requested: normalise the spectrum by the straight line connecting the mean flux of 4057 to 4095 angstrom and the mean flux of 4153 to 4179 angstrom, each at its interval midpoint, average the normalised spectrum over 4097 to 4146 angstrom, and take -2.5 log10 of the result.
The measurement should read 0.06 mag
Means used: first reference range 13.7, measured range 12.9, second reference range 13.7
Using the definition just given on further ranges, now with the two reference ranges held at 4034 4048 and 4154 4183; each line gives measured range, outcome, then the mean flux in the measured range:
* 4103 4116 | 0.03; 13.1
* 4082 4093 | -0.06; 14.2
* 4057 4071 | 0.00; 13.2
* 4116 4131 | 0.05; 12.9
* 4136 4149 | 0.04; 13.1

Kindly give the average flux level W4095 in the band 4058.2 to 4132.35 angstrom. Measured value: 13.3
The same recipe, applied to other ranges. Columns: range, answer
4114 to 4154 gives 13.2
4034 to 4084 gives 13.3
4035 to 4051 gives 13.4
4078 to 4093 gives 14.7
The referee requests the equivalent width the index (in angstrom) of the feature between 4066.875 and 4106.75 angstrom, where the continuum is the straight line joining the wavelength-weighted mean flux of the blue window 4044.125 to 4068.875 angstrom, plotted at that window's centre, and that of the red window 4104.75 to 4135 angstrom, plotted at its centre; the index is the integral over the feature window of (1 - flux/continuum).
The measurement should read -1.9 angstrom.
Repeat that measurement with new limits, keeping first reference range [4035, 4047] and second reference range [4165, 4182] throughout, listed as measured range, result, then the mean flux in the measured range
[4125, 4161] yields 0.4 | 13.2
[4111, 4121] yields -0.1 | 13.5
